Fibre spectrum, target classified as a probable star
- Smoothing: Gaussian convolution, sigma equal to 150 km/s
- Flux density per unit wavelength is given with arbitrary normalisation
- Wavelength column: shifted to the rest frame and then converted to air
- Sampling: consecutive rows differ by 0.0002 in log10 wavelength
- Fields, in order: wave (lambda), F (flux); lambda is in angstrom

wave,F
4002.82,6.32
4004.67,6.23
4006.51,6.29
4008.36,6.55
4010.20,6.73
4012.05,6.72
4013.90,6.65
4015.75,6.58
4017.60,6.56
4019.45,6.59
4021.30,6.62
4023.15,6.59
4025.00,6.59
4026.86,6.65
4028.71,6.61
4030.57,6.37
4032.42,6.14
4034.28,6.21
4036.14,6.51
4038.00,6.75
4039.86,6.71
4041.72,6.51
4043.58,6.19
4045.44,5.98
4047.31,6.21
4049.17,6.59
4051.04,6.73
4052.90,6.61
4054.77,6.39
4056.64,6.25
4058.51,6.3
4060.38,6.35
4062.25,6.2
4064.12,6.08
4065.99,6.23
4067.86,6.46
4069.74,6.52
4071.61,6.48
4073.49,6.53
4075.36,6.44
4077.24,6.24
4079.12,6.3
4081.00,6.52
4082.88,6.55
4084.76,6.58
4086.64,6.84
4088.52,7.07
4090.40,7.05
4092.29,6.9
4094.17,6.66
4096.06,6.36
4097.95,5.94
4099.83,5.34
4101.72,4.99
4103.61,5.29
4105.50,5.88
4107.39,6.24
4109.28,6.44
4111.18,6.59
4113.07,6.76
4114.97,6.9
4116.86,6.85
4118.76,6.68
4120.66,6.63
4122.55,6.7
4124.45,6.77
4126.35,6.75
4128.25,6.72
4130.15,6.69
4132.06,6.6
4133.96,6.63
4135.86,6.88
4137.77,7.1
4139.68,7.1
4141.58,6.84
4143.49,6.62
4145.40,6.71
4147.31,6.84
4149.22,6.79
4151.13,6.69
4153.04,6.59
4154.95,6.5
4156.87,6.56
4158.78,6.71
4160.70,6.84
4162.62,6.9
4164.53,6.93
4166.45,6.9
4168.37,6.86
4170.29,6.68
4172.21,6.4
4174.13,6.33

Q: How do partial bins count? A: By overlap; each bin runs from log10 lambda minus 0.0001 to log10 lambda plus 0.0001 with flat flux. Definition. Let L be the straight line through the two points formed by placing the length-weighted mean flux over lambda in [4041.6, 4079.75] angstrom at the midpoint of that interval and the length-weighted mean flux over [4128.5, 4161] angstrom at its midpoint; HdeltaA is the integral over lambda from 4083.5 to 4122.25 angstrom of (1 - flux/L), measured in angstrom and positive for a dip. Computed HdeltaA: 0.9 angstrom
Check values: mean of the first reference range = 6.36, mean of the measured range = 6.41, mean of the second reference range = 6.74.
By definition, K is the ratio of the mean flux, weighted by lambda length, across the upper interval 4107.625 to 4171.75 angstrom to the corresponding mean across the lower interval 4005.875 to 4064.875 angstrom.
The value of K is 1.0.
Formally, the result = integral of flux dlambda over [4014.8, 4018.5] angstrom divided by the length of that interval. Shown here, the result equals 6.57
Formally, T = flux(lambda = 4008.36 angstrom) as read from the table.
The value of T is 6.55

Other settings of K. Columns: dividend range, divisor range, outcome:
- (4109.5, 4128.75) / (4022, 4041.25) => 1.03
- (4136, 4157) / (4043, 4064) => 1.07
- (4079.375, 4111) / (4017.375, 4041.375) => 0.96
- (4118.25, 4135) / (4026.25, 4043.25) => 1.03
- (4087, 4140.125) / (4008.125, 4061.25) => 1.00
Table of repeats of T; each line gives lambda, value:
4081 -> 6.52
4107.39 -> 6.24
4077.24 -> 6.24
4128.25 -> 6.72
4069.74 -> 6.52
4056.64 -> 6.25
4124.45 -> 6.77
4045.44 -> 5.98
